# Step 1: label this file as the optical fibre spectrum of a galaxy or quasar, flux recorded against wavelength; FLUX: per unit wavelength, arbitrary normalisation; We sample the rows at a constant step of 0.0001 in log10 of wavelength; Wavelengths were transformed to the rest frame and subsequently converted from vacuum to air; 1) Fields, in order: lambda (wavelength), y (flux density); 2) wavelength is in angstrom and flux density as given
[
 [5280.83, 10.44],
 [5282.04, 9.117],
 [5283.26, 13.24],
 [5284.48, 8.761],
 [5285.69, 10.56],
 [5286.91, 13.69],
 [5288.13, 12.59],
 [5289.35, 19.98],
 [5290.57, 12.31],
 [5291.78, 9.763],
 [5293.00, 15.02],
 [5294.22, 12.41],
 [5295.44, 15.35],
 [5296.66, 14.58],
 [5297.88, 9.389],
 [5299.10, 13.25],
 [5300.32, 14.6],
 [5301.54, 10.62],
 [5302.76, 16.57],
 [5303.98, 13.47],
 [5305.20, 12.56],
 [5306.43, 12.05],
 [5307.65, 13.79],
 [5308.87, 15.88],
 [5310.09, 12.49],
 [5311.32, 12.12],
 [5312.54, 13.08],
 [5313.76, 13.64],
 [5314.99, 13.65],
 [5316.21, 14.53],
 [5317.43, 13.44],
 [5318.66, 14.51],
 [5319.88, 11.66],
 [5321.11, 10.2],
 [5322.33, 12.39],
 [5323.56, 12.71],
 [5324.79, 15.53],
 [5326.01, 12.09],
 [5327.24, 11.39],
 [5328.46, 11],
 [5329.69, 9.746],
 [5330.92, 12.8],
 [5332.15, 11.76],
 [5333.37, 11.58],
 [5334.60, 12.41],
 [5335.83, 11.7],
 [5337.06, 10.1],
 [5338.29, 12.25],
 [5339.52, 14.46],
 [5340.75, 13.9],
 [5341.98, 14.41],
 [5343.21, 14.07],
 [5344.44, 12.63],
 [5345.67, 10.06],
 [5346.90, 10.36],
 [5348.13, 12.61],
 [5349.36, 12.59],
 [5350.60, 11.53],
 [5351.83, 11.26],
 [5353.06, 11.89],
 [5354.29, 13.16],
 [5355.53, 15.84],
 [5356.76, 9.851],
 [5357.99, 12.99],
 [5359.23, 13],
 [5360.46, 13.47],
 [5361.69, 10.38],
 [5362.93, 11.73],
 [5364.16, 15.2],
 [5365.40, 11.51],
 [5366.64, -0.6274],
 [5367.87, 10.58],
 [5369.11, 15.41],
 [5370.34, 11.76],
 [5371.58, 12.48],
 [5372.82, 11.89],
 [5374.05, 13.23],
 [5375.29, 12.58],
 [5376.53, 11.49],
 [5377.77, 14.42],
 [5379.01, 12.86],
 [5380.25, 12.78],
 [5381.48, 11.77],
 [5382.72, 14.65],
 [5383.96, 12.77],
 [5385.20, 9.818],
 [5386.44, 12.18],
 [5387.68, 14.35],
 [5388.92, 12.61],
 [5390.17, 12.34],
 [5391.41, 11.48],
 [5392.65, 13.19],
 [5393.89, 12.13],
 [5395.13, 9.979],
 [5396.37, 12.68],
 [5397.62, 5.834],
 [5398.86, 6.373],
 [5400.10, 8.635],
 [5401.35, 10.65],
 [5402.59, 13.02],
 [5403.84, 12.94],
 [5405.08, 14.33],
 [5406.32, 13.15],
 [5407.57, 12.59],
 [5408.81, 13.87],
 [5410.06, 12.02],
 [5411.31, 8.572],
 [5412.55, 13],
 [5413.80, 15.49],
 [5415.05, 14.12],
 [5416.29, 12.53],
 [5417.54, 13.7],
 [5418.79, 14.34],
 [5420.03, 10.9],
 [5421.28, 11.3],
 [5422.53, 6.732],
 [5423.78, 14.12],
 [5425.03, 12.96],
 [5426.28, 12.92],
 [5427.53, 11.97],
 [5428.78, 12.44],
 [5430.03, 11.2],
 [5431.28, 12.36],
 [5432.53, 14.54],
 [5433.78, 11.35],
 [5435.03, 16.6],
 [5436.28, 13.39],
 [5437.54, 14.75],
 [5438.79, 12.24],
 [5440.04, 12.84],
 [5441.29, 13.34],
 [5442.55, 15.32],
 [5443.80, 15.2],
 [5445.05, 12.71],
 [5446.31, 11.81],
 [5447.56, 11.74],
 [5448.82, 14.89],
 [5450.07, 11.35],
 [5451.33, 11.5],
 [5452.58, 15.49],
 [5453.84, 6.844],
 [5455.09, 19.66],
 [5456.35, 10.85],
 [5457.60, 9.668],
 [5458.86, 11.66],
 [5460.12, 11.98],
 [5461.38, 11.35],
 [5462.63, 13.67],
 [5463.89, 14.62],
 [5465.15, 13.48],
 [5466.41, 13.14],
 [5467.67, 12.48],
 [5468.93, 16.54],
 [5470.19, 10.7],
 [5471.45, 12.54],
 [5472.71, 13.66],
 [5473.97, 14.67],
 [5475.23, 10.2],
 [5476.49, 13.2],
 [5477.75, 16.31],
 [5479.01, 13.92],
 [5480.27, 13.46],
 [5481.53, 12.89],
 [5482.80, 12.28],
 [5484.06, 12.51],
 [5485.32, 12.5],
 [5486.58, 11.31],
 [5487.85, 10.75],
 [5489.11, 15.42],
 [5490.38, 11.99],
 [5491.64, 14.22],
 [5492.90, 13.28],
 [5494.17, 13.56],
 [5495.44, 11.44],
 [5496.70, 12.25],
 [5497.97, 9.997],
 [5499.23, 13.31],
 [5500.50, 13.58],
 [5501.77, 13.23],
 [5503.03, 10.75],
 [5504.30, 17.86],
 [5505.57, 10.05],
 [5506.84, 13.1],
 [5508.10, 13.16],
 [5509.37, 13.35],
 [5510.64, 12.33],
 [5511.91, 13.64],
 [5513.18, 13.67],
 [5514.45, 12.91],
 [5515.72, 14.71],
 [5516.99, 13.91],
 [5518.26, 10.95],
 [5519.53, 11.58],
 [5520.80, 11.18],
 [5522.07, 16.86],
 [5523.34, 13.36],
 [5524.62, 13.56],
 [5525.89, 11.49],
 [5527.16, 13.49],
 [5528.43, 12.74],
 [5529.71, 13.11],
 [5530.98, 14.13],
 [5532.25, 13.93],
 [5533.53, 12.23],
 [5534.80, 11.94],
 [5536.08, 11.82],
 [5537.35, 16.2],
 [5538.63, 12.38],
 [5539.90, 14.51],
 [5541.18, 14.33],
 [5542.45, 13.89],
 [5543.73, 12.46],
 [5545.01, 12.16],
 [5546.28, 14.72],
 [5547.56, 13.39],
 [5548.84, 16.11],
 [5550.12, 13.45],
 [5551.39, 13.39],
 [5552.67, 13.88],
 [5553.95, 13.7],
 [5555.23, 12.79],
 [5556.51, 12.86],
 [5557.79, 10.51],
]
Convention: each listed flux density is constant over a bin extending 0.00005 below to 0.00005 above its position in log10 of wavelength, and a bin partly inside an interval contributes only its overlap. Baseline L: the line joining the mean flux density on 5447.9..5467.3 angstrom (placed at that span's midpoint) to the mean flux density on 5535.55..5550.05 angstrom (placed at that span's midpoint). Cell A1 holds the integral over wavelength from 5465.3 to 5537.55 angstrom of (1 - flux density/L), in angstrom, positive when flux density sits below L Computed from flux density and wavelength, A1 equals 1.2 angstrom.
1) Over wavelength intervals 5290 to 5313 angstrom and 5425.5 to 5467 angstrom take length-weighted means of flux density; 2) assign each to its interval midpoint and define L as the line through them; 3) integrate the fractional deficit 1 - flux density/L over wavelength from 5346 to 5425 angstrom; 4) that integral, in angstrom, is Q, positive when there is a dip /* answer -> 6.3 angstrom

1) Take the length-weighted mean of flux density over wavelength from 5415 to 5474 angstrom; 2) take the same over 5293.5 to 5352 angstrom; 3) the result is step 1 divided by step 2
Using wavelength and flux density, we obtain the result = 1.01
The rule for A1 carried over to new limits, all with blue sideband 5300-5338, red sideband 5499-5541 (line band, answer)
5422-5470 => 0.48 angstrom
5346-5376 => 2.23 angstrom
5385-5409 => 2.40 angstrom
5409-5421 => 0.18 angstrom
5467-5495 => 0.00 angstrom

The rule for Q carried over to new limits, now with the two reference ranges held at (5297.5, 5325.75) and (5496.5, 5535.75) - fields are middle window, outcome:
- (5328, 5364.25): 2.40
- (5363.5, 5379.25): 1.65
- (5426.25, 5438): -0.08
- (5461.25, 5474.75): -0.38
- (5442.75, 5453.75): 0.14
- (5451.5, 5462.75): 0.67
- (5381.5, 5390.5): 0.32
